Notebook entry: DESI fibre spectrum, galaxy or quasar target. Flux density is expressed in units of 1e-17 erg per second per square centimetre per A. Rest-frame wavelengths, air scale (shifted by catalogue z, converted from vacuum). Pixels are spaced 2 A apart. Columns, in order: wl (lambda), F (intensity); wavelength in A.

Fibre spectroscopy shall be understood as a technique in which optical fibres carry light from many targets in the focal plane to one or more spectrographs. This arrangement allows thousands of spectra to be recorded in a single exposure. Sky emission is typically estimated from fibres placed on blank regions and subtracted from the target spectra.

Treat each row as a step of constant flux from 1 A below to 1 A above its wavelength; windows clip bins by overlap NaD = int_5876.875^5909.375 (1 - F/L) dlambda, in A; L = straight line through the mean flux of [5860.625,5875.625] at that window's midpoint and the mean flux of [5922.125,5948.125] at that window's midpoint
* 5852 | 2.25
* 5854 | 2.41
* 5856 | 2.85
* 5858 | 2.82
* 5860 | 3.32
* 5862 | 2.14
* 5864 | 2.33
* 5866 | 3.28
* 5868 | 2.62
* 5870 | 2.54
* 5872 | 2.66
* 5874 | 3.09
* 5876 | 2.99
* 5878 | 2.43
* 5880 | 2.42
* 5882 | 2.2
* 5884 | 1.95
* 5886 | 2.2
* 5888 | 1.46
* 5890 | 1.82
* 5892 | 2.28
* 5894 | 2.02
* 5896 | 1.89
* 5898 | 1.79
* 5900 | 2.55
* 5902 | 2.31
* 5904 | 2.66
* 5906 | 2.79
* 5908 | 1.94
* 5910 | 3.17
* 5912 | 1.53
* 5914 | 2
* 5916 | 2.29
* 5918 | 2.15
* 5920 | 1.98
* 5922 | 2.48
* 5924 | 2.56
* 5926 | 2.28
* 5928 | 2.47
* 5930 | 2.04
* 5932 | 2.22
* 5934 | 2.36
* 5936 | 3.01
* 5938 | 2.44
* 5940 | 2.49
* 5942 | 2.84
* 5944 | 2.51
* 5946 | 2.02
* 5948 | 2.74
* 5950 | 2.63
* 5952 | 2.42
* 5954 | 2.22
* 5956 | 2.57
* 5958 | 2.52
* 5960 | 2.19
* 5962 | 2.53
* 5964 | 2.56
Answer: 5.2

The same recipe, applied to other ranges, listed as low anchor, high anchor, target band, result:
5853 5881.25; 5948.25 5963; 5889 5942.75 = 5.37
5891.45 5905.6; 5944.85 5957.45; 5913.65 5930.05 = 0.38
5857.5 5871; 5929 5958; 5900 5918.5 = 1.75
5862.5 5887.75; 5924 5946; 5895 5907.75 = 0.92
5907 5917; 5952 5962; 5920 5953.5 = -2.18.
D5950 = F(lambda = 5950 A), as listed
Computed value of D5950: 2.63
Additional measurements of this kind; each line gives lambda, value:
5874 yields 3.09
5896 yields 1.89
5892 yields 2.28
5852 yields 2.25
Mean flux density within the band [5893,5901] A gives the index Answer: 2.06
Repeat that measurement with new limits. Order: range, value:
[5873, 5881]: 2.73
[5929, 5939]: 2.41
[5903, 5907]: 2.73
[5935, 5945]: 2.66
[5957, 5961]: 2.35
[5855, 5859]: 2.83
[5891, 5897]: 2.06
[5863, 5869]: 2.74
